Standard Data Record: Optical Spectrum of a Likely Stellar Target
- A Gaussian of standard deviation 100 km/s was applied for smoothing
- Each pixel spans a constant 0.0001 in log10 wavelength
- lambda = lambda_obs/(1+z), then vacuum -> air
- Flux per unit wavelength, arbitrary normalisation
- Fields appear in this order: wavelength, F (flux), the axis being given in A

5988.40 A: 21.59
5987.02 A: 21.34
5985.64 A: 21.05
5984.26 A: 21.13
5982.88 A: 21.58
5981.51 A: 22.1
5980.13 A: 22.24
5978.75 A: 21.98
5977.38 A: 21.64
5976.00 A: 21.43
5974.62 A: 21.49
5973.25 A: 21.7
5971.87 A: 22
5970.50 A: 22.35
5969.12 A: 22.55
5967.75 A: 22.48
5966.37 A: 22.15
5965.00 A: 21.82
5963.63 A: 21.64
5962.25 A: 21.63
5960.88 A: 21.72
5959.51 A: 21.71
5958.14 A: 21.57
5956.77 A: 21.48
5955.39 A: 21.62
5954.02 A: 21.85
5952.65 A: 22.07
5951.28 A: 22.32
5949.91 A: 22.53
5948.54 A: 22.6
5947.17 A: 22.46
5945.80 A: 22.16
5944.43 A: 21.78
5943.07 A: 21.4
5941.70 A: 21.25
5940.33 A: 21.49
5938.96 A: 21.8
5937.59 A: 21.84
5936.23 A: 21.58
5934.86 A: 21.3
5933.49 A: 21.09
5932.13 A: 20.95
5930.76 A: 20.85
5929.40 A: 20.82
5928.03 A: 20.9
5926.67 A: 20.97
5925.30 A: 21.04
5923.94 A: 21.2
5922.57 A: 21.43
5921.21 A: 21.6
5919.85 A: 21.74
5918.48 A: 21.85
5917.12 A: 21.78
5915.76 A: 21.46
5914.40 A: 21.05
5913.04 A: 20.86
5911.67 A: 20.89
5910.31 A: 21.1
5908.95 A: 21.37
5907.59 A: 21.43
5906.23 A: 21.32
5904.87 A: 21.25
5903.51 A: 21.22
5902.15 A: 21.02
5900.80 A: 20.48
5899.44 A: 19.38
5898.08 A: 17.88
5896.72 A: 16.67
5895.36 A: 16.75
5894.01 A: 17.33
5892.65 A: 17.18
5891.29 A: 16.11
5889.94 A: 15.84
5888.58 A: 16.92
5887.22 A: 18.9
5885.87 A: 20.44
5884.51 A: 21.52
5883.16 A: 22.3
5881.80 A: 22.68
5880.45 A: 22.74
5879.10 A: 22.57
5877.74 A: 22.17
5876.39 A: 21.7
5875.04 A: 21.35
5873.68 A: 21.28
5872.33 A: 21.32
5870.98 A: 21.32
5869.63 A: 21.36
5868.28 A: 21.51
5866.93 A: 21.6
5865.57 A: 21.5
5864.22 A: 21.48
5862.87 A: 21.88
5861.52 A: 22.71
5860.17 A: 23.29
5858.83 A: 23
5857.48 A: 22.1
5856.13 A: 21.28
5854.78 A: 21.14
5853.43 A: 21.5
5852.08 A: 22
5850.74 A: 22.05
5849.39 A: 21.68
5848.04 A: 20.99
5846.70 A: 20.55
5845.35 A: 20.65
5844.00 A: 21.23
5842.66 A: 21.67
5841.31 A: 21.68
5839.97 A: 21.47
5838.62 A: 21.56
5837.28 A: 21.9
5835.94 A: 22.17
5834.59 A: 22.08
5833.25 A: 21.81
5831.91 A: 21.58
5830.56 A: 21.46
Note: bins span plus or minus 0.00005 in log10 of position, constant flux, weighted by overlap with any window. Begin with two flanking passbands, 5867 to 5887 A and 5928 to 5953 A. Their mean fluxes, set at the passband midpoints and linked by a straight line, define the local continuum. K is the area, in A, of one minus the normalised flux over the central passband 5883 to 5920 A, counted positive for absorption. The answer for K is 3.2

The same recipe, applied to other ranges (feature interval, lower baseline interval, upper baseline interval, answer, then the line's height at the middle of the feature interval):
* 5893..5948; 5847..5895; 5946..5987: 1.5 A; 21.4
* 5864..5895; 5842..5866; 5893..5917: 0.7 A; 20.9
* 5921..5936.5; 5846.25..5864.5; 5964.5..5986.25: 0.5 A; 21.9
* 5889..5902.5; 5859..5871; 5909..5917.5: 2.3 A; 21.5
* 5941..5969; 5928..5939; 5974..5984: -0.6 A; 21.5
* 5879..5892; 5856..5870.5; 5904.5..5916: 1.0 A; 21.6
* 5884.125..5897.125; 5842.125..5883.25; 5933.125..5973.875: 2.4 A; 21.8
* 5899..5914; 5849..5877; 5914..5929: 0.3 A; 21.5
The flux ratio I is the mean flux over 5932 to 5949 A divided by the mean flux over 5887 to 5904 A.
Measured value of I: 1.20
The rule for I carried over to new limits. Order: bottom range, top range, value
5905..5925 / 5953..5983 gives 1.02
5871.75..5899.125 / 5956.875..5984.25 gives 1.11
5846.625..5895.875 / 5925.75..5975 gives 1.04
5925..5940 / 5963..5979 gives 1.03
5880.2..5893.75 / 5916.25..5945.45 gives 1.11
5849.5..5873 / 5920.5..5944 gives 0.97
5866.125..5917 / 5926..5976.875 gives 1.07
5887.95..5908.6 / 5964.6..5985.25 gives 1.17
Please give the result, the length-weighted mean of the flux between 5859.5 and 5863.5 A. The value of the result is 22.7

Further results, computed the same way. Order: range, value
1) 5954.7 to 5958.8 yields 21.5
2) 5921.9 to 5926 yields 21.2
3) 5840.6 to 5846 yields 21.3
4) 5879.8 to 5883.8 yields 22.6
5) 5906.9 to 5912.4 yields 21.2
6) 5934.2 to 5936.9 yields 21.4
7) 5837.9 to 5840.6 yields 21.5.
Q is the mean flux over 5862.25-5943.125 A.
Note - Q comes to 20.7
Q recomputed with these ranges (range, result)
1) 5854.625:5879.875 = 21.8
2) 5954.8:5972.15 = 21.9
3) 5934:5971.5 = 21.9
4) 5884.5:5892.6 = 17.9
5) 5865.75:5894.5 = 20.4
